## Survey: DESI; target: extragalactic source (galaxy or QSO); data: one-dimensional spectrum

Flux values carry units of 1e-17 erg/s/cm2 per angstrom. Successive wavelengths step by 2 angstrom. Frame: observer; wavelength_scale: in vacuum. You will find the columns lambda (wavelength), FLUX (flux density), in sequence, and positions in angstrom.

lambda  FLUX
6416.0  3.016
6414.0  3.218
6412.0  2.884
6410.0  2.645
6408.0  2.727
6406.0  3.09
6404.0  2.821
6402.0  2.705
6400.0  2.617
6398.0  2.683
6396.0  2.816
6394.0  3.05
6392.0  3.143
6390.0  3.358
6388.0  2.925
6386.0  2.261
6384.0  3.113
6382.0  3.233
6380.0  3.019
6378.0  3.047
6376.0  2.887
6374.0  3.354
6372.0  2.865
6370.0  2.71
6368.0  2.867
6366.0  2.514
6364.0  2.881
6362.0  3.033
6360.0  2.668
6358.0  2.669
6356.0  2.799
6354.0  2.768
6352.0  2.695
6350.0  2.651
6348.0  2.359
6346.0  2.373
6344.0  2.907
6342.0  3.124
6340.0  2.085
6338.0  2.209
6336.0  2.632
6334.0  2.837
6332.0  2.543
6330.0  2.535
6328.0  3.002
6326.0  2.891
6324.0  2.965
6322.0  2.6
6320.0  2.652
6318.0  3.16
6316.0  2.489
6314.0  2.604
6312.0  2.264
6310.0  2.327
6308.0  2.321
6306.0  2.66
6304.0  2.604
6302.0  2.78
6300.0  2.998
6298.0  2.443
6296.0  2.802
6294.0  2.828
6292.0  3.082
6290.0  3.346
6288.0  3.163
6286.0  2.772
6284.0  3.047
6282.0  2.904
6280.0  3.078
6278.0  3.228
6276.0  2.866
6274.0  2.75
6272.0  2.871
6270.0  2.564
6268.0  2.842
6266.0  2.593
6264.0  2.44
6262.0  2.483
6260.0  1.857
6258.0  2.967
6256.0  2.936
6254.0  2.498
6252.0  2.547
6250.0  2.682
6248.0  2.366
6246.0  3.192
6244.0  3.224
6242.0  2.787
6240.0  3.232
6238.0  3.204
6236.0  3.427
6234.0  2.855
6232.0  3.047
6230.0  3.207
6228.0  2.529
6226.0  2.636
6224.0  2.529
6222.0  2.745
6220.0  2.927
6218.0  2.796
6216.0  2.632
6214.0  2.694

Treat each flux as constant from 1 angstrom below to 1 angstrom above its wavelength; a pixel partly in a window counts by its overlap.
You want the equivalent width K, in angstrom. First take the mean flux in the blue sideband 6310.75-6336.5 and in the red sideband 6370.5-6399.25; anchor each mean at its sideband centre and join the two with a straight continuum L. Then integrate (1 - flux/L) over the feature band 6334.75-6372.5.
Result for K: 2.2 angstrom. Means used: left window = 2.7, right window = 2.97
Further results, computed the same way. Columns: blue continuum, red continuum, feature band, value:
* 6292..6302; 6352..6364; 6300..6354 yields 3.1 angstrom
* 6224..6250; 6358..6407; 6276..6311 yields 1.0 angstrom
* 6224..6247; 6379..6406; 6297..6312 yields 2.0 angstrom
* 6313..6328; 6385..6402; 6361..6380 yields -0.6 angstrom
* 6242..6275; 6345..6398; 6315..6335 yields 0.1 angstrom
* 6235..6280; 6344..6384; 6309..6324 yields 1.1 angstrom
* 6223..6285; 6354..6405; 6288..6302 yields -0.4 angstrom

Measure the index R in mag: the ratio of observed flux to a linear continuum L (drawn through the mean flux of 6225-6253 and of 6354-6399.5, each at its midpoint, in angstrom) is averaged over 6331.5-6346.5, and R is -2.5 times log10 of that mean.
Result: 0.12 mag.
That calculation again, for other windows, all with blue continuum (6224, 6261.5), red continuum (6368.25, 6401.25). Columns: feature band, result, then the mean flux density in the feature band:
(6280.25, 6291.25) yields -0.068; 3.05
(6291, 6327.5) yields 0.072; 2.7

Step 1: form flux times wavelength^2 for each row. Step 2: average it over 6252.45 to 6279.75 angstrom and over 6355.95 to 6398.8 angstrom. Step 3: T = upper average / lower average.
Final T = 1.12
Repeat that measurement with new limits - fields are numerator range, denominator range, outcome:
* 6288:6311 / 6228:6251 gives 0.94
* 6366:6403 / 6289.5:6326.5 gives 1.10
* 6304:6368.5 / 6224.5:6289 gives 0.96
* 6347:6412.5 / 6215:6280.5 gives 1.06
